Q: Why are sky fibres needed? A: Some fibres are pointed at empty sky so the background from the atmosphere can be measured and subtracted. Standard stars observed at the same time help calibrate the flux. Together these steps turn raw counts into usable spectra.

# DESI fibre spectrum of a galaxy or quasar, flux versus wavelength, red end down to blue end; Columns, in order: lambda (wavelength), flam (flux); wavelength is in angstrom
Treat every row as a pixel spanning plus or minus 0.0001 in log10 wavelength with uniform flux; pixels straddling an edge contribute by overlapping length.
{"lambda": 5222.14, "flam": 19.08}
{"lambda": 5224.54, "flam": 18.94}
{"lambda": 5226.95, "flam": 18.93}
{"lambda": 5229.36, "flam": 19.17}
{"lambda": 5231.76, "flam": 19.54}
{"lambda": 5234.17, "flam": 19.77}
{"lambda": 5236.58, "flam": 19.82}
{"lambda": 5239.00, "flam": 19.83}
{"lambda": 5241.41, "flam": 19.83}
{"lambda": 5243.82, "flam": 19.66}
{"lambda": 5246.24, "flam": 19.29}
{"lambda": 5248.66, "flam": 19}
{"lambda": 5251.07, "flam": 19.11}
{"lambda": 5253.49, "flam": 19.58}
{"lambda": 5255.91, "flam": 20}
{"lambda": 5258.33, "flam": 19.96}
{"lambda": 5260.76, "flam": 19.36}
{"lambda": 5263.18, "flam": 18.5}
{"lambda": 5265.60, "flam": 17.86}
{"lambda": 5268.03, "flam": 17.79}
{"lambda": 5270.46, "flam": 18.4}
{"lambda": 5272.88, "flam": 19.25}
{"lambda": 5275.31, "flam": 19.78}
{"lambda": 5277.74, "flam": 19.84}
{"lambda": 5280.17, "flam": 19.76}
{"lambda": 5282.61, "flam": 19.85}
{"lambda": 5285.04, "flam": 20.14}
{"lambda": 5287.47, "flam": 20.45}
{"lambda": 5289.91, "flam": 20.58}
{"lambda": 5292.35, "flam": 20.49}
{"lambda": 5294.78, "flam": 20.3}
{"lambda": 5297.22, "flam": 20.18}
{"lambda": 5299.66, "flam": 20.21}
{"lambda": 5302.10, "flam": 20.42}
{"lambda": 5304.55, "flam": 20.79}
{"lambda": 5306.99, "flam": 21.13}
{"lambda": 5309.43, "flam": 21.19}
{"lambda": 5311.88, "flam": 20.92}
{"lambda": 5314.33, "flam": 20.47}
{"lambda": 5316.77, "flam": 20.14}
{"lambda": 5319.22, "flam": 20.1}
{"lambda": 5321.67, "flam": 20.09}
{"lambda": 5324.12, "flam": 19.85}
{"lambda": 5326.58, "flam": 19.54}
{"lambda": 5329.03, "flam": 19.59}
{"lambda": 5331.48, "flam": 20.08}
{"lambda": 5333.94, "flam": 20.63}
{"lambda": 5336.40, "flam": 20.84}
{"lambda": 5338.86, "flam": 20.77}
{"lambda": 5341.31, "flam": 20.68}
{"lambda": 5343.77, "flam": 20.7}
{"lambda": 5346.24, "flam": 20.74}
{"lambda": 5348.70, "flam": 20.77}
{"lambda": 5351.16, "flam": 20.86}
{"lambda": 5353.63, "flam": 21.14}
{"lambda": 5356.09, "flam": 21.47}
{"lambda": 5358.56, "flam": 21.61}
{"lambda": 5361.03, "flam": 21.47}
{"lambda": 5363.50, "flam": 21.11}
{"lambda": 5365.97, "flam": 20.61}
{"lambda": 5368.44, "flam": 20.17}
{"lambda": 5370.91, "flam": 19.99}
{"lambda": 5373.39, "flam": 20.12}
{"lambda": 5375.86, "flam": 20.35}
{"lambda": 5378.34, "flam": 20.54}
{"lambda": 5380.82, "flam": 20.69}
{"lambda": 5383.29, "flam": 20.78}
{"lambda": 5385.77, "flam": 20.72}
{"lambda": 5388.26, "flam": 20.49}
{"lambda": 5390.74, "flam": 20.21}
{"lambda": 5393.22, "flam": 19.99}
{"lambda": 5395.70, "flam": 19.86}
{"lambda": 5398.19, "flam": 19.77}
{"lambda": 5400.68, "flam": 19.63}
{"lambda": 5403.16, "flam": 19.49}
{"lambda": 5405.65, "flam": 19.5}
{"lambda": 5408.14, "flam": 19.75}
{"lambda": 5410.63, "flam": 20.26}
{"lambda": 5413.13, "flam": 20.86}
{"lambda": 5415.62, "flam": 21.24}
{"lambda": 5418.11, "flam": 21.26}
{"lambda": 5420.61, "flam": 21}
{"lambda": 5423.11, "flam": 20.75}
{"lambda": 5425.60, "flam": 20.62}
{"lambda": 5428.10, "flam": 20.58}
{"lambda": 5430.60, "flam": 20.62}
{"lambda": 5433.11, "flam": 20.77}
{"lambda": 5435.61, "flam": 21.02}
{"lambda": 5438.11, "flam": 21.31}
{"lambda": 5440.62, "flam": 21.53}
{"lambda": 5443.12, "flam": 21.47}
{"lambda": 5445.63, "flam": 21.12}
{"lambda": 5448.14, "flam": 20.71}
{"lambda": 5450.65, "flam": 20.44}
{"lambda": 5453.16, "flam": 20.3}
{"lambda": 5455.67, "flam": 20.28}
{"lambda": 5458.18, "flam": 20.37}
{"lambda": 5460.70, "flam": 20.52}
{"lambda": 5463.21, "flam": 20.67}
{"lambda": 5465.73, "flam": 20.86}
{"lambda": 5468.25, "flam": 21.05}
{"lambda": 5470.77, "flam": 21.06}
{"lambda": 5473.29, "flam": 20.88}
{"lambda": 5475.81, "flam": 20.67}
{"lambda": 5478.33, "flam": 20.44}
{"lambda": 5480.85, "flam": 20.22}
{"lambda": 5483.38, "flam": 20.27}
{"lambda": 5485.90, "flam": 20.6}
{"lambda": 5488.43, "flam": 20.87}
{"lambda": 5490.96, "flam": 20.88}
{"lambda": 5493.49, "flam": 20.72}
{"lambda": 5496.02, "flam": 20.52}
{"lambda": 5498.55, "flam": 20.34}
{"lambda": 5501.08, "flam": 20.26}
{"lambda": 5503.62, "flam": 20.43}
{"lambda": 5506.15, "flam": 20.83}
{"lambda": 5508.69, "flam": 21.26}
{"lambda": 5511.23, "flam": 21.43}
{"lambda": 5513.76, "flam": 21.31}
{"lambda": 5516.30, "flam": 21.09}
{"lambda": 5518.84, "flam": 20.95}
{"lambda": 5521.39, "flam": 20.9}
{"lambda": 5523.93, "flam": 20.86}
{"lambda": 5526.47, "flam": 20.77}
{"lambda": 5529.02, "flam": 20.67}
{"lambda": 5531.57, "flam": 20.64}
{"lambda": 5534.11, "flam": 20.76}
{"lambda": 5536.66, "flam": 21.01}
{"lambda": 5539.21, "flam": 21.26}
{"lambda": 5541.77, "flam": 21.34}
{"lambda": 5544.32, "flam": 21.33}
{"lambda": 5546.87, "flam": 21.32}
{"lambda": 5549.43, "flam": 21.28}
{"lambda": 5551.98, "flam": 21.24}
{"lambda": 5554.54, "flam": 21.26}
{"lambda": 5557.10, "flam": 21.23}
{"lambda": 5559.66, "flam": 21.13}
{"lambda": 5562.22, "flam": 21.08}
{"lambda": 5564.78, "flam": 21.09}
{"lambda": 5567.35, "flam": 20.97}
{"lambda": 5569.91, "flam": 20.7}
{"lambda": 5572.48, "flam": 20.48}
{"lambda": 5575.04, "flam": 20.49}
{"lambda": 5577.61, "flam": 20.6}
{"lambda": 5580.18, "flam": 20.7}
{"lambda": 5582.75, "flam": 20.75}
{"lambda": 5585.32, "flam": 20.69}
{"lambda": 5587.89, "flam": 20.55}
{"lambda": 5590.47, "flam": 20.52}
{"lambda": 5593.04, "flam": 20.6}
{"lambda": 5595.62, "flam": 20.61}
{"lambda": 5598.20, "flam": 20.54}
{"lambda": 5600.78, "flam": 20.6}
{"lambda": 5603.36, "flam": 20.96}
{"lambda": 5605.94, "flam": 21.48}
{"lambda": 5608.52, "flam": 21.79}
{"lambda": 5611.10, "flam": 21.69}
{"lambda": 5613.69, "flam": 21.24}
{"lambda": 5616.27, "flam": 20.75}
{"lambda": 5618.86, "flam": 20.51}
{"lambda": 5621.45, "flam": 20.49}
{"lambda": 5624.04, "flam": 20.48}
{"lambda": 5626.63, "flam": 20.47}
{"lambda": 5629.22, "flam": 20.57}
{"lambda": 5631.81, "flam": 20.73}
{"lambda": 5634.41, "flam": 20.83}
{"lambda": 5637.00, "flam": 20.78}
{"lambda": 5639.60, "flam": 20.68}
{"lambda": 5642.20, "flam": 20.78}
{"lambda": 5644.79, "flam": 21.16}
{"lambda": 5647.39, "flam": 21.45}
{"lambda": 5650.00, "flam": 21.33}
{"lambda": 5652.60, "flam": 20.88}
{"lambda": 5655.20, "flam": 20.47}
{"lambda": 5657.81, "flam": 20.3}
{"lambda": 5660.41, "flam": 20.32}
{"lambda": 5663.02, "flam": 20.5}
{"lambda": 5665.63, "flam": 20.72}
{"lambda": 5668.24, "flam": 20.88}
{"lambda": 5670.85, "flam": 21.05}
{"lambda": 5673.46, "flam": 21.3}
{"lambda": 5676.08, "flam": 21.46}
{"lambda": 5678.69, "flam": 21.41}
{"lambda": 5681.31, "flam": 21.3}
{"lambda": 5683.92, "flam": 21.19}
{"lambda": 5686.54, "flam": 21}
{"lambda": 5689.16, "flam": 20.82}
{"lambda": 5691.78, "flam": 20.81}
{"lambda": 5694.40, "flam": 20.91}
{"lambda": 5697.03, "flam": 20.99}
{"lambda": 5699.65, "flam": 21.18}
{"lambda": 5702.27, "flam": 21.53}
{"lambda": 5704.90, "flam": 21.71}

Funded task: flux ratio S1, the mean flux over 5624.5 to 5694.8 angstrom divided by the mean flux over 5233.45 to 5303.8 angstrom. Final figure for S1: 1.1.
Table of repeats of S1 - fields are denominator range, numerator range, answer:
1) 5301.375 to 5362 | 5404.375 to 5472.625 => 1.00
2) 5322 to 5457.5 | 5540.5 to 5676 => 1.02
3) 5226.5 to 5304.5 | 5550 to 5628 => 1.06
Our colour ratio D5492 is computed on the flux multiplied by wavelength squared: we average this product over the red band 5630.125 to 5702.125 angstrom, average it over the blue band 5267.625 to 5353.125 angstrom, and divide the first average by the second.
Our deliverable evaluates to 1.18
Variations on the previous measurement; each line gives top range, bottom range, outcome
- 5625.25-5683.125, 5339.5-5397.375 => 1.12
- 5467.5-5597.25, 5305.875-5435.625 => 1.08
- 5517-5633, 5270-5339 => 1.14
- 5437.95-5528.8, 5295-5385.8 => 1.06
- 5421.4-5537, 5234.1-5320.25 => 1.13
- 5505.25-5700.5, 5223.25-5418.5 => 1.15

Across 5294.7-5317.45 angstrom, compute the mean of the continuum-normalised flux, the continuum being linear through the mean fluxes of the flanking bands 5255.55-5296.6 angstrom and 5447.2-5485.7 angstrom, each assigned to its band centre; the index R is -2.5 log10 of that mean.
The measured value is -0.048 mag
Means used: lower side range 19.5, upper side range 20.6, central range 20.6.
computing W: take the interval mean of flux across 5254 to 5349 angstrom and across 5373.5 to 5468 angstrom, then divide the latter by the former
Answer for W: 1.03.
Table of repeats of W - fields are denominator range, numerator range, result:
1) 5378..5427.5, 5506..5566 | 1.04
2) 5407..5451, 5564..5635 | 1.00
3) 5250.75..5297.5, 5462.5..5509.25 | 1.06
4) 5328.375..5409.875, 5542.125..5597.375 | 1.02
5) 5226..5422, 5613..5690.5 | 1.04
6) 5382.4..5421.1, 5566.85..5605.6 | 1.02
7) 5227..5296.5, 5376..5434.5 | 1.04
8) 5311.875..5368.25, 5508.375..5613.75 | 1.02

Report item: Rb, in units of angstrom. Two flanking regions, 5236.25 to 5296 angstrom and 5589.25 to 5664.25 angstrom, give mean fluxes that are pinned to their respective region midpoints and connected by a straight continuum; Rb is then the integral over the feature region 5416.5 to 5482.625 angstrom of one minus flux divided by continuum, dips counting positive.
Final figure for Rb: -2.0 angstrom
